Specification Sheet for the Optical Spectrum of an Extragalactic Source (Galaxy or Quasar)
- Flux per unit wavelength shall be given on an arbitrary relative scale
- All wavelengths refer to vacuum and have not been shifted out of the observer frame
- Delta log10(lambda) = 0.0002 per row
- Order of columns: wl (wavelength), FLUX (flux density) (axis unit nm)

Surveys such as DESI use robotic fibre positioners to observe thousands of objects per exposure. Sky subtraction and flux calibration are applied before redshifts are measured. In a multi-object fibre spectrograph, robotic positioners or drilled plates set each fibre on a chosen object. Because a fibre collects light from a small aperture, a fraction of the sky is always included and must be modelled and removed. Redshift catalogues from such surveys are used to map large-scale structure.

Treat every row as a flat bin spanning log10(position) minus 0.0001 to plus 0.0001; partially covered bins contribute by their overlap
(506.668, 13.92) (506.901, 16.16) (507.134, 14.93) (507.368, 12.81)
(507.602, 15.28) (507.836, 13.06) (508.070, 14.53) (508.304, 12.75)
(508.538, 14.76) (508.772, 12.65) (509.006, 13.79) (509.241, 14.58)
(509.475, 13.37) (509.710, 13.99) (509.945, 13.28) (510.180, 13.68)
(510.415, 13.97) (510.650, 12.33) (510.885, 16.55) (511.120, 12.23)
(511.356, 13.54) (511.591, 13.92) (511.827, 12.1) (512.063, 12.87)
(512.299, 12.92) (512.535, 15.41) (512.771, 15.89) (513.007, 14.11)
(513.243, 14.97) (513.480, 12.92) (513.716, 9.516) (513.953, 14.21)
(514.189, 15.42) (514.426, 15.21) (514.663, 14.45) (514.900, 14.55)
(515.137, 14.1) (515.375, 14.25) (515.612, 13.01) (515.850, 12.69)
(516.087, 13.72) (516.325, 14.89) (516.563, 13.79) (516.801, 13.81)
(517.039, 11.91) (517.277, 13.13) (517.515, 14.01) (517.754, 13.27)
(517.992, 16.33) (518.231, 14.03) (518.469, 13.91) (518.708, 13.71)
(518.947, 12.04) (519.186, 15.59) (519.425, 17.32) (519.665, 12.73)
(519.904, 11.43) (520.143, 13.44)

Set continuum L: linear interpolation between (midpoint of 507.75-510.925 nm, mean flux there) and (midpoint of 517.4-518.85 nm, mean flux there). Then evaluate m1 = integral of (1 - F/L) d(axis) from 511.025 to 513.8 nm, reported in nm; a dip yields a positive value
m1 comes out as 0.09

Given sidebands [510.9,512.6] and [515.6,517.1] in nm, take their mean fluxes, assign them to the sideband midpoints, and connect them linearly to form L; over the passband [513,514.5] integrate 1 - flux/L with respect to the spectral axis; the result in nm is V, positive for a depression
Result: -0.03 nm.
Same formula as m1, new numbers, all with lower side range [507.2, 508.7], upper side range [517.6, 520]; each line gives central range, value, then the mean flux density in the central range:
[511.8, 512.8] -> 0.009 nm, 13.8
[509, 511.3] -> 0.022 nm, 13.8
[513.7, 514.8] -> -0.015 nm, 14.2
